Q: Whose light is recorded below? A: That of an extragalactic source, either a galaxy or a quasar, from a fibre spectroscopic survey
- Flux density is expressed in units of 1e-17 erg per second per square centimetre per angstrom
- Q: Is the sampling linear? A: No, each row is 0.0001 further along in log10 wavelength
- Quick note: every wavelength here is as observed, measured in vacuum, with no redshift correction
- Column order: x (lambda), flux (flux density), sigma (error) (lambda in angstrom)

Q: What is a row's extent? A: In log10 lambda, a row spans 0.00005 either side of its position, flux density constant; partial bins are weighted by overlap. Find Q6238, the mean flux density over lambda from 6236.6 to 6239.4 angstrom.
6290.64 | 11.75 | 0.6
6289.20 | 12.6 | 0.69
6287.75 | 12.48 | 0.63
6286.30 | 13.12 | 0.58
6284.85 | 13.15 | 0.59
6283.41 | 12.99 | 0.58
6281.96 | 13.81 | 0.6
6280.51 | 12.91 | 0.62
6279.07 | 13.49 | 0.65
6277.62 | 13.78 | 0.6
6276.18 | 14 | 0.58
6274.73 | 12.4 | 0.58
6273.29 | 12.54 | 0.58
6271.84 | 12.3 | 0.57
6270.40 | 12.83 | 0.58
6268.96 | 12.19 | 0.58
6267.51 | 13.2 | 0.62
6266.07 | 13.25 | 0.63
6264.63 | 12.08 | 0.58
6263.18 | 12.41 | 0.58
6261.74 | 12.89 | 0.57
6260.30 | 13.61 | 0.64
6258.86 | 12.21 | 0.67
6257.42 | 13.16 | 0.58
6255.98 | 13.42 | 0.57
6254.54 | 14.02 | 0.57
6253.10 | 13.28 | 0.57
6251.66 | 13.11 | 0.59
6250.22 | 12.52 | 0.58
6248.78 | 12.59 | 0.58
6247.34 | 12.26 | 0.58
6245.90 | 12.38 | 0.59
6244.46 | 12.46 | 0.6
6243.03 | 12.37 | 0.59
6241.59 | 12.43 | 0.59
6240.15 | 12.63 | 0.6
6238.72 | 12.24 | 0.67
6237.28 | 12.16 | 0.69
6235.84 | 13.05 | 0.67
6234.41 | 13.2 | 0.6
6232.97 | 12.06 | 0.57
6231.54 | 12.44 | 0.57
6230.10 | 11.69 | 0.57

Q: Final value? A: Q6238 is 12.2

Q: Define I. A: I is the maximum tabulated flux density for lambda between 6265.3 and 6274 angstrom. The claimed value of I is 13.25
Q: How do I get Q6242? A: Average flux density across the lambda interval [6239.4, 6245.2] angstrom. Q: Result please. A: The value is 12.5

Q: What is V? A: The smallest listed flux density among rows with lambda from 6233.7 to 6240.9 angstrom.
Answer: 12.16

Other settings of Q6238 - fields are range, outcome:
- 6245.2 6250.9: 12.4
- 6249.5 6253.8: 13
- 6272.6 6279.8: 13.3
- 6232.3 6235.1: 12.6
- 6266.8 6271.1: 12.7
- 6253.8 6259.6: 13.2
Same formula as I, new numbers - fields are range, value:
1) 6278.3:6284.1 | 13.81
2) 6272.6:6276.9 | 14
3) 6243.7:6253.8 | 13.28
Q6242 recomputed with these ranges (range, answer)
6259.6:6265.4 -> 12.7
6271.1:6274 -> 12.4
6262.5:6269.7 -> 12.6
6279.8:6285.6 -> 13.2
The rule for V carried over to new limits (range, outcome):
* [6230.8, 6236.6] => 12.06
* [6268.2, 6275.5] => 12.19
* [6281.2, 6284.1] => 12.99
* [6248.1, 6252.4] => 12.52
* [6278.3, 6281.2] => 12.91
